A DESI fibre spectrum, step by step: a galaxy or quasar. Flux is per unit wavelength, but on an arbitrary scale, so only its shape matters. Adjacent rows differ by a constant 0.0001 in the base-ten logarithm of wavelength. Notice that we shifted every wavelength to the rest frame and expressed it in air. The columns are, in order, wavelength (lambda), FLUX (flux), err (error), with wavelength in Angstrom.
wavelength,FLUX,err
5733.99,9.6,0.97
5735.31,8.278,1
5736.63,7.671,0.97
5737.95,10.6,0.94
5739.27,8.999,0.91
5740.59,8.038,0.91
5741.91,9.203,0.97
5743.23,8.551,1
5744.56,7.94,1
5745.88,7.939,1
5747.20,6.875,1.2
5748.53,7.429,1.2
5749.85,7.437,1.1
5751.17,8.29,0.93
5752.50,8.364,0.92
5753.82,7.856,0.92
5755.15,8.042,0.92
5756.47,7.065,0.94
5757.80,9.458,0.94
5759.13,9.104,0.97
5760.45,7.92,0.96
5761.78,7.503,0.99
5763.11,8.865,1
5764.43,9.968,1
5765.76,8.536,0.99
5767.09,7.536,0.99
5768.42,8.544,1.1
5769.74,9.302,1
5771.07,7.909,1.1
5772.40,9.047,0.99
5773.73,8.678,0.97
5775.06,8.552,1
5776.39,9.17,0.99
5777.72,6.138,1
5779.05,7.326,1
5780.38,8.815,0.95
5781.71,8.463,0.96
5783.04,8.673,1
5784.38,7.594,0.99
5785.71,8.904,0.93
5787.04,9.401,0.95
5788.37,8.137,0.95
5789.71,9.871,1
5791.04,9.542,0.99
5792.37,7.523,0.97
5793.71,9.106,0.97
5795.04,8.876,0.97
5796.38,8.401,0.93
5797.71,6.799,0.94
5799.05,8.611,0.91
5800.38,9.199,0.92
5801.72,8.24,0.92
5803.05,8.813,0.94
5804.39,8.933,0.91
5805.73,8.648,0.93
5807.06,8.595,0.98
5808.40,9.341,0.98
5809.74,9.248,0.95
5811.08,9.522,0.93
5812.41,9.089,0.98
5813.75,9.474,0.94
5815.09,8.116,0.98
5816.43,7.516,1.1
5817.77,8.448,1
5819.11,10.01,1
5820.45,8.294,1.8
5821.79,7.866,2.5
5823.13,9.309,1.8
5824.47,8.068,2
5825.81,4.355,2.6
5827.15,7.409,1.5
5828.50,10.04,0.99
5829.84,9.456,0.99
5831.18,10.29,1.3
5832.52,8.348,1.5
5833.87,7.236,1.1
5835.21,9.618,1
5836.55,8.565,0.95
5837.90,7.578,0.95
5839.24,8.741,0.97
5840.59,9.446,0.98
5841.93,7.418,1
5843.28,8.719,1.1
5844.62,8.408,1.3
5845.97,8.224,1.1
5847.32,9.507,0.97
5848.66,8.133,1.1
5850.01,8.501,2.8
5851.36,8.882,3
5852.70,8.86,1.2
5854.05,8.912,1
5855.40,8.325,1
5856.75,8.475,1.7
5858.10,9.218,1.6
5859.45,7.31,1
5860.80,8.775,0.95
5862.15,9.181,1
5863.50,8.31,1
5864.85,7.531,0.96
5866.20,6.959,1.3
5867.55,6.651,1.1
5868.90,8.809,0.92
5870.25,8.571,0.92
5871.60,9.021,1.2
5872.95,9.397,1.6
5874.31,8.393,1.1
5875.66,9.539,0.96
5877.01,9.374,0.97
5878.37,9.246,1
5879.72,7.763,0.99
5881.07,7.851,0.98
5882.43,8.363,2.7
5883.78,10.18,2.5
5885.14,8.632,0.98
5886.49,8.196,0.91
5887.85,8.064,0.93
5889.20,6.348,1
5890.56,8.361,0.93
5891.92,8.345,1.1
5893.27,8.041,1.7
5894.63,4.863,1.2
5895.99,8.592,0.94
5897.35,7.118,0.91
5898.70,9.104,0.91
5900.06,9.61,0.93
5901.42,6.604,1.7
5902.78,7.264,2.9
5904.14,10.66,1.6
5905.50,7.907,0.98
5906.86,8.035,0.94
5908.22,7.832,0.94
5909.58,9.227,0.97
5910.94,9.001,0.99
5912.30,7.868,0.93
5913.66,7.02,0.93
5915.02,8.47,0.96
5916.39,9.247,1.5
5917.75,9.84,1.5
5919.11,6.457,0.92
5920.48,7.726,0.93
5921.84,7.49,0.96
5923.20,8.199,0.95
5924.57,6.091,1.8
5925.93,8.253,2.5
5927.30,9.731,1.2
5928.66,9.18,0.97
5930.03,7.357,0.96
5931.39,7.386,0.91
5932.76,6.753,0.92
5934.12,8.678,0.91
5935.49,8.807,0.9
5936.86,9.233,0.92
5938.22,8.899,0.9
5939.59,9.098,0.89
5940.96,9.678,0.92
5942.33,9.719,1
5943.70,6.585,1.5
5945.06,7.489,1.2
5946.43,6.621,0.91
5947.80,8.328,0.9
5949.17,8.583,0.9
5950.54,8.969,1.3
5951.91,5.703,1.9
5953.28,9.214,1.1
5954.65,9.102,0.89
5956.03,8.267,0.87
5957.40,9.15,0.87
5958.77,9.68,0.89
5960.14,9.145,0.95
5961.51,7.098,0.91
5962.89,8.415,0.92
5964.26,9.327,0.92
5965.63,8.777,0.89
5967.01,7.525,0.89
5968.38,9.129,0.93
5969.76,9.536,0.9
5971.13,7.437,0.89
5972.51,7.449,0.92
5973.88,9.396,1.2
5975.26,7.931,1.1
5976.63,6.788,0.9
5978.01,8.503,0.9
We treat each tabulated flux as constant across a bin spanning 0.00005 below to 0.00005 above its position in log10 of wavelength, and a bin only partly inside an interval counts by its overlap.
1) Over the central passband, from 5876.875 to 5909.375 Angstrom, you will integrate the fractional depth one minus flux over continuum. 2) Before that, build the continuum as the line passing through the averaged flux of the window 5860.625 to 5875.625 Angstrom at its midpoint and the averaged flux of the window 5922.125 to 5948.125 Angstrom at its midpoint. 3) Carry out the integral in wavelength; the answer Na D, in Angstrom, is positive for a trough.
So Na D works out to 0.5 Angstrom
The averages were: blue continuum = 8.37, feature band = 8.18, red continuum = 8.2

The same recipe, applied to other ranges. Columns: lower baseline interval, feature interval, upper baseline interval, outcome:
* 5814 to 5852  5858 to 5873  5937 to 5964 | 0.39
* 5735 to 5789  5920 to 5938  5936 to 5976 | 0.76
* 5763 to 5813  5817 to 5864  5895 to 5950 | -0.27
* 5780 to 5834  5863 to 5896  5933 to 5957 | 1.11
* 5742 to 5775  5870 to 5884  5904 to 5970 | -0.88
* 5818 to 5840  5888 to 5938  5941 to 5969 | 1.88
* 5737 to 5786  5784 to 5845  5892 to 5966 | -2.11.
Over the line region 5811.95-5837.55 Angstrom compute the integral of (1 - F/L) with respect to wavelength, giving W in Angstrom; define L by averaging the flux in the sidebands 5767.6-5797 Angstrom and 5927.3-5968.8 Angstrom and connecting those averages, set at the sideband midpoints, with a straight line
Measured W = 0.1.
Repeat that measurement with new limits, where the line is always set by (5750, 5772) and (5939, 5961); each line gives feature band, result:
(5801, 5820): -1.0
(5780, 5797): -0.7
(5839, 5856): -0.4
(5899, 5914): 0.2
